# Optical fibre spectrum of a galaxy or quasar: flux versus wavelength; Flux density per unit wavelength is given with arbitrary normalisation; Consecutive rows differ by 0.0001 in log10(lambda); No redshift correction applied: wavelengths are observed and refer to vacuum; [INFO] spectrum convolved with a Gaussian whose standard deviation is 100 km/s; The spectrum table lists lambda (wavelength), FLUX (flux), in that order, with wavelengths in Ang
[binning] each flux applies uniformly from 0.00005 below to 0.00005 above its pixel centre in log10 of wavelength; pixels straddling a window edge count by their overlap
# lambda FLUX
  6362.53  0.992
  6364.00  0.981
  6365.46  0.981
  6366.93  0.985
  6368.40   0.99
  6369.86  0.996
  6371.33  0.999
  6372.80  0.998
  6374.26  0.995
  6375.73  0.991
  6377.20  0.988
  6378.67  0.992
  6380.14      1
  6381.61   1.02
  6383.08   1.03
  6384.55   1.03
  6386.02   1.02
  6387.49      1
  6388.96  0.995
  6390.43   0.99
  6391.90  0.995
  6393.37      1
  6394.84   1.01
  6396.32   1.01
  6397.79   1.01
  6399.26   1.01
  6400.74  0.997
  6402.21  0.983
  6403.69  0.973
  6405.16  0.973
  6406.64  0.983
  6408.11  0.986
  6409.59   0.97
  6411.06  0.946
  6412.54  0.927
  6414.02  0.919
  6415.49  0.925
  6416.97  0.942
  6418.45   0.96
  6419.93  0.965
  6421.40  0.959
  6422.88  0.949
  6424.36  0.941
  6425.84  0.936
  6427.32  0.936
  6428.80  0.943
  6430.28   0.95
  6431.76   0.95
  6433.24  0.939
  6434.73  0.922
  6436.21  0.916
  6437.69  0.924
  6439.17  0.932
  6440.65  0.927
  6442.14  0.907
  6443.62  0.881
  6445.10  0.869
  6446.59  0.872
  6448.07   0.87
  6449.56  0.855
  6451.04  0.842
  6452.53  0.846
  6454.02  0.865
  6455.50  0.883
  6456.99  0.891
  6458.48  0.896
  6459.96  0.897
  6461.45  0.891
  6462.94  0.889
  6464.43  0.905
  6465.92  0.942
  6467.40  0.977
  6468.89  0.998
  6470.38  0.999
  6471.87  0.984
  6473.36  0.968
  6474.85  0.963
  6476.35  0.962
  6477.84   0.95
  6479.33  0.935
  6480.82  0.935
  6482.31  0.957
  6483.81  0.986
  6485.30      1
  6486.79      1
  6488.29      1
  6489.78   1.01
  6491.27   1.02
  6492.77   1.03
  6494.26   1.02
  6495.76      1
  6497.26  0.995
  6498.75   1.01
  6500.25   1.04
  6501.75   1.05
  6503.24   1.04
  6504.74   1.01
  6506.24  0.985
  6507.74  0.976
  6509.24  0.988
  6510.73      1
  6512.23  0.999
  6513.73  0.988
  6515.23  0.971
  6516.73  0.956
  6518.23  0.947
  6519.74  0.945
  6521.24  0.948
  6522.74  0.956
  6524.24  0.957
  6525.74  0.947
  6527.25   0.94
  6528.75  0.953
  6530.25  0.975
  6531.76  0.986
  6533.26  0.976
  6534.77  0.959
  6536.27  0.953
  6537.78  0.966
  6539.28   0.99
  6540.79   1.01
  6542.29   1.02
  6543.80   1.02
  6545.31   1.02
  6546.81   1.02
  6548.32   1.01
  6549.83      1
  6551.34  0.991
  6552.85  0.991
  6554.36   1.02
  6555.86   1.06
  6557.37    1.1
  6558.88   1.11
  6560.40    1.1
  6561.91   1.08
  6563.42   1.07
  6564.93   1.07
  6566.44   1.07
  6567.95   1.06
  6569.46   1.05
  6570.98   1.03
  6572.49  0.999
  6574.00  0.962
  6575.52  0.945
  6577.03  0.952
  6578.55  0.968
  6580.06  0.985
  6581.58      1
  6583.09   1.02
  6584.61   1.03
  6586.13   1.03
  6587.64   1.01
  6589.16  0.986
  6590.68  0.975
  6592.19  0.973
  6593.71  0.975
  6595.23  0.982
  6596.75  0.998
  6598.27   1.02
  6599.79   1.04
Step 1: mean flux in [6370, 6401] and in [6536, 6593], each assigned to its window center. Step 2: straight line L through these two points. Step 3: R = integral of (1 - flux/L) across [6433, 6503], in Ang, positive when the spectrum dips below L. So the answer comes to 4.55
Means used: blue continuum 1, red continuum 1.02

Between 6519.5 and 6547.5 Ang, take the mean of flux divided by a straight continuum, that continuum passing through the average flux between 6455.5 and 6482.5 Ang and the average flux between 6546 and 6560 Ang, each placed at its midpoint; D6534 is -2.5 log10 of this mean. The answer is 0.040 mag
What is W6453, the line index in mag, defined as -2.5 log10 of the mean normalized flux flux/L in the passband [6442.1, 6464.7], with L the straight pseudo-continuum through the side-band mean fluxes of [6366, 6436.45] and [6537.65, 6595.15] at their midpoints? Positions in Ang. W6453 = 0.13 mag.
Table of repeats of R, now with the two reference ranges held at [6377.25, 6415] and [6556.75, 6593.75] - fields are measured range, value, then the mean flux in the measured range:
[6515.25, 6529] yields 0.8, 0.951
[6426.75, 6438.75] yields 0.7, 0.935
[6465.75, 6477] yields 0.3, 0.976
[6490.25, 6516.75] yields 0.1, 1.01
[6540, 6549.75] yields 0.0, 1.02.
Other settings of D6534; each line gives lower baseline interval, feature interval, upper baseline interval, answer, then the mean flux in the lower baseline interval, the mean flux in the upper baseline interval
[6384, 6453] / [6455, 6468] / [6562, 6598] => 0.066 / 0.949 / 1.01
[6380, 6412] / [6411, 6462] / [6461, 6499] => 0.083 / 0.996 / 0.974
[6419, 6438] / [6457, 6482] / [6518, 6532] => 0.005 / 0.941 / 0.954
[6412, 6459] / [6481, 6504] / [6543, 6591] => -0.052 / 0.914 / 1.02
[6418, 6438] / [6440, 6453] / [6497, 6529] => 0.091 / 0.942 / 0.982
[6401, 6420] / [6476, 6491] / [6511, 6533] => -0.016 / 0.958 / 0.963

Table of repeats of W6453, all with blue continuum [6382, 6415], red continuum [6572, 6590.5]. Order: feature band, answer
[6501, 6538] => 0.02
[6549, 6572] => -0.07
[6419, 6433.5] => 0.05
